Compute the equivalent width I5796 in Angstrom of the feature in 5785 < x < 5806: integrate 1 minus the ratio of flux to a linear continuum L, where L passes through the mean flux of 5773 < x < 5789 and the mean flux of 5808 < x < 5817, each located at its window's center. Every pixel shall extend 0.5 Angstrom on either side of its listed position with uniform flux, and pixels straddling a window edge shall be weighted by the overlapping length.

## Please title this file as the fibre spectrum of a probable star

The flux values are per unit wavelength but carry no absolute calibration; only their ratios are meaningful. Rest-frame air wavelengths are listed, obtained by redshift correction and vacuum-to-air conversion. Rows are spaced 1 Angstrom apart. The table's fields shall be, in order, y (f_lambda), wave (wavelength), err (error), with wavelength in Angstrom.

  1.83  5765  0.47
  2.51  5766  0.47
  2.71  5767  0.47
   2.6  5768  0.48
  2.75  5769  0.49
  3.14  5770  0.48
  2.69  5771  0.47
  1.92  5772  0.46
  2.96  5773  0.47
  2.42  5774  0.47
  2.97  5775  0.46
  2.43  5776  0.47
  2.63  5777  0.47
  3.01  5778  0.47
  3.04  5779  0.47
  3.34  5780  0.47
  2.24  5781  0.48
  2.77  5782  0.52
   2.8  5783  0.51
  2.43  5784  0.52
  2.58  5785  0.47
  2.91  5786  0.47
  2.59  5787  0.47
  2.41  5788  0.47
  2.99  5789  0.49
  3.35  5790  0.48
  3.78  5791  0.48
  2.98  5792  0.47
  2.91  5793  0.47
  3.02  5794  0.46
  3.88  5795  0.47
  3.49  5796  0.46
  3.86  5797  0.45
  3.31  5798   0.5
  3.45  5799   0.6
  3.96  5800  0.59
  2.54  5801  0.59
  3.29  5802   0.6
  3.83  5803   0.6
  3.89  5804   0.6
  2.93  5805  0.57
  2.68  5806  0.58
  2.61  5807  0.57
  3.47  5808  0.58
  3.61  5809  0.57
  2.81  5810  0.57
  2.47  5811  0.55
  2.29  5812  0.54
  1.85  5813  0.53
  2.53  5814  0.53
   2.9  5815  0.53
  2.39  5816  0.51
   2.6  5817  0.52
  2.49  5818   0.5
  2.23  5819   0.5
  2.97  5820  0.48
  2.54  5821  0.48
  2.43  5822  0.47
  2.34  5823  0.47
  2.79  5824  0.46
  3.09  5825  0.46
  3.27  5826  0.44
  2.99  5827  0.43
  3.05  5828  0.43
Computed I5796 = -4.3 Angstrom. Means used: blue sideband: 2.72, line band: 3.24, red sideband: 2.65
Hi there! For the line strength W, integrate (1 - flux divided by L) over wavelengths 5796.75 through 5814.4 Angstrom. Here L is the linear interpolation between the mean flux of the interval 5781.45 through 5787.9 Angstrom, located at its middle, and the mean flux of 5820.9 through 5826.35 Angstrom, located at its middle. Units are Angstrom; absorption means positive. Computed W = -2.4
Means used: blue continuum 2.66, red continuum 2.74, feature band 3.07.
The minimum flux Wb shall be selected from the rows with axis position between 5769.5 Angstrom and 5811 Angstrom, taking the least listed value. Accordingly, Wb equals 1.92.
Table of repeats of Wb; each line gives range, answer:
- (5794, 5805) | 2.54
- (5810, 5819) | 1.85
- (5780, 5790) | 2.24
